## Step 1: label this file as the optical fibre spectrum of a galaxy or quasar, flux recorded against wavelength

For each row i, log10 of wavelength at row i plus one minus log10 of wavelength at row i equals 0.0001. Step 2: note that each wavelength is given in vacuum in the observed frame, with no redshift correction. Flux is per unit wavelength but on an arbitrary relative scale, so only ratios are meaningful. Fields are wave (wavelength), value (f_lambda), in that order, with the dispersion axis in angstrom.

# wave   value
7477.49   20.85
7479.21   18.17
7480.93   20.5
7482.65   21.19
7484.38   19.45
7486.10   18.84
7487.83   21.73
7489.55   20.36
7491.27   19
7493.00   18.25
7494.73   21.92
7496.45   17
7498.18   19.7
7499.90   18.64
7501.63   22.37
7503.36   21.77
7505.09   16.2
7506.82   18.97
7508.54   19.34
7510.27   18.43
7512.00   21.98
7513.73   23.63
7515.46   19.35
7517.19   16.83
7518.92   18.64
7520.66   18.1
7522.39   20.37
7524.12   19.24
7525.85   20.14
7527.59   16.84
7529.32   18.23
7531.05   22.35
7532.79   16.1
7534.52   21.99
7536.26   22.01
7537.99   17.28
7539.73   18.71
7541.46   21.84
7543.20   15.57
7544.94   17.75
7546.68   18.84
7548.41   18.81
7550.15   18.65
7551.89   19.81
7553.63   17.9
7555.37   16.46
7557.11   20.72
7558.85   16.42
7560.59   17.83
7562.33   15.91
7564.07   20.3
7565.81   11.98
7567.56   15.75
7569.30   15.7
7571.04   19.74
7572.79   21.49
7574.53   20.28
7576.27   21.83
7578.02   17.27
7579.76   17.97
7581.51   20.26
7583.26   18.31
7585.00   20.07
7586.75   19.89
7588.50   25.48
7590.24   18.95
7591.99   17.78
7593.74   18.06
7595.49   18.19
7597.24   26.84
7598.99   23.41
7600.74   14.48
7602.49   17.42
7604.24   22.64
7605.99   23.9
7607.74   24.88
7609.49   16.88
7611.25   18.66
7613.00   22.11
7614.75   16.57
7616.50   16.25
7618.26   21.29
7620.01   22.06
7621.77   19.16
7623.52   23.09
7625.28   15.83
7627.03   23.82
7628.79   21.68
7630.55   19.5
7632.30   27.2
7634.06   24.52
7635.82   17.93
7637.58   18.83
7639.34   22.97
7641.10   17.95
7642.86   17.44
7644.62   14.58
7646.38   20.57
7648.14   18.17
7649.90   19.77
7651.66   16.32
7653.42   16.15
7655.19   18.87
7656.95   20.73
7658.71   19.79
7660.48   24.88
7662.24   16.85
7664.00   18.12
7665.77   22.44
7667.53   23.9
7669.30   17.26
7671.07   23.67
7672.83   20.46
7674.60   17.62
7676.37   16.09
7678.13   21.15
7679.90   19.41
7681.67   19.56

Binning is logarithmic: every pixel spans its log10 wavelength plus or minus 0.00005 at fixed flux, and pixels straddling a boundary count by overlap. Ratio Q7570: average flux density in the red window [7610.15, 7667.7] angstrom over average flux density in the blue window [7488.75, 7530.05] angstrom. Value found 1.0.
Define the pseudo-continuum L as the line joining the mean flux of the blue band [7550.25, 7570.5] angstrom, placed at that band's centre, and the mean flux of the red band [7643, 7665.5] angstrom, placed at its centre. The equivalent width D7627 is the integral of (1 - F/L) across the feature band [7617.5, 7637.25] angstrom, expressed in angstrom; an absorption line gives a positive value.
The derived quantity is -3.3 angstrom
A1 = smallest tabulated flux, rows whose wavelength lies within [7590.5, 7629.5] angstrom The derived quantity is 14.48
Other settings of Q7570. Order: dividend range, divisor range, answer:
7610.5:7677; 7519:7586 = 1.06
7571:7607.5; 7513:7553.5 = 1.06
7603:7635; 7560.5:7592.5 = 1.12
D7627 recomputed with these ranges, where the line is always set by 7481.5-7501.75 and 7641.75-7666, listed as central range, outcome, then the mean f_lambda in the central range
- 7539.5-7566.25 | 1.9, 18.1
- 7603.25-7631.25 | -2.2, 20.5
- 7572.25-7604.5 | -1.3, 20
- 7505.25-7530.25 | 0.5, 19.2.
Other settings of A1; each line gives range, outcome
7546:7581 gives 11.98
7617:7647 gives 14.58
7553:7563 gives 15.91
